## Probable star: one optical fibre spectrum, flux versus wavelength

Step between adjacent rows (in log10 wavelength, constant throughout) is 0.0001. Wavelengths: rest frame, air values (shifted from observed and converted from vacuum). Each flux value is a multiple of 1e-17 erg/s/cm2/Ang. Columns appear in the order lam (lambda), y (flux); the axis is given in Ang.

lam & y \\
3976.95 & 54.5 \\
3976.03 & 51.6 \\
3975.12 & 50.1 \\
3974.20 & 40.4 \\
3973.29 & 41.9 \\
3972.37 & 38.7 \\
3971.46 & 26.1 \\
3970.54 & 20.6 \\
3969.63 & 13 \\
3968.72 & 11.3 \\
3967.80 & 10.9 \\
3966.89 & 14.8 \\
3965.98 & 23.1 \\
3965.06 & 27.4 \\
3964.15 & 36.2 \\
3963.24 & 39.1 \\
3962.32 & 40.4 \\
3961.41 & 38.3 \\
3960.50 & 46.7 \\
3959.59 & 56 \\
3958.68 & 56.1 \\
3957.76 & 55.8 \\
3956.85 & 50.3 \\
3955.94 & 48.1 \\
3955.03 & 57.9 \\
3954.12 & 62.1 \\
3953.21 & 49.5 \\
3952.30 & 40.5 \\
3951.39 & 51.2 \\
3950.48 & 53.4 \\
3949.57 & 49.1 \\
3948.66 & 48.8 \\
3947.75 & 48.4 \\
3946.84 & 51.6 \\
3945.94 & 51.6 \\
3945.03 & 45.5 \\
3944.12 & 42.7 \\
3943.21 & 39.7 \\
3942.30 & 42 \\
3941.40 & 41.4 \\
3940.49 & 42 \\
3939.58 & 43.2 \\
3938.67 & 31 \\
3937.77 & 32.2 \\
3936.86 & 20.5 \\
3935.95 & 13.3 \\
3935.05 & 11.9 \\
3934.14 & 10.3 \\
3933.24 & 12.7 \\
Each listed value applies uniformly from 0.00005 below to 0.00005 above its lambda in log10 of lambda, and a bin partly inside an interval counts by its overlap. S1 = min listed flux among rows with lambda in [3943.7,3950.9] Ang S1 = 42.7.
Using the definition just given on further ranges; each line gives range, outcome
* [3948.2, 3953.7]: 40.5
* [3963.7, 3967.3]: 14.8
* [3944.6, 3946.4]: 45.5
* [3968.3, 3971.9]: 11.3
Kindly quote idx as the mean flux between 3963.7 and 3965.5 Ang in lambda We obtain 31.9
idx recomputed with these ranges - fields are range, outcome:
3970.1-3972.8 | 28.4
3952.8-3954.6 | 56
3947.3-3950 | 48.7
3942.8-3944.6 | 41.2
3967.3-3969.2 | 11.2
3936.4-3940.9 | 33.6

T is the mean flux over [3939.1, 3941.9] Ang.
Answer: 42.1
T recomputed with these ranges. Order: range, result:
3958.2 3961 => 52.6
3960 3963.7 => 41.3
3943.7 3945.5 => 44.1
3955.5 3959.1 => 52.5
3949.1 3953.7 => 48.8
